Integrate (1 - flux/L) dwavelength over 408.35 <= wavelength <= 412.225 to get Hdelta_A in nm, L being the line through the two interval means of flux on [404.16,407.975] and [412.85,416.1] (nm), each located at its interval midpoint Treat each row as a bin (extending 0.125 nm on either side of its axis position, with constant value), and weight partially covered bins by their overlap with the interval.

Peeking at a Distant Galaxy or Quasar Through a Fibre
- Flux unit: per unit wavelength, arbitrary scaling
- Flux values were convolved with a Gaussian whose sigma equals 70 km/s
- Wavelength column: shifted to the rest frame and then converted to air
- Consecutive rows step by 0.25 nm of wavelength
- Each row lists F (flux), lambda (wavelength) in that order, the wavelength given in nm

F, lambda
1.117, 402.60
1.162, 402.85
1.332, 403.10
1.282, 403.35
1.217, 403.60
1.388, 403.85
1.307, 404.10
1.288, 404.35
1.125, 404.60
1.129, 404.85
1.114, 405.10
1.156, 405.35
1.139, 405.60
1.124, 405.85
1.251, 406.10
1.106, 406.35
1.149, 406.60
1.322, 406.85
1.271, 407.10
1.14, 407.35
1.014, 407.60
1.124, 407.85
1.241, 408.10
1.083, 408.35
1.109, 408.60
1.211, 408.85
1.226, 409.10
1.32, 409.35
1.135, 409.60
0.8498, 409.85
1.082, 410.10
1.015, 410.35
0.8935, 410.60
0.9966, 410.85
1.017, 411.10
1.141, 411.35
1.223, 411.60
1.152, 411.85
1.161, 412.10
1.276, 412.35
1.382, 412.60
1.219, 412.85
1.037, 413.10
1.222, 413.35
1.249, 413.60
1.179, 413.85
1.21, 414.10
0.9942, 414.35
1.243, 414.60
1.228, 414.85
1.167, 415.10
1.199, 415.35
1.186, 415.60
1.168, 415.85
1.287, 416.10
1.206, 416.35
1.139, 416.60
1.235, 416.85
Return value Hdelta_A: 0.24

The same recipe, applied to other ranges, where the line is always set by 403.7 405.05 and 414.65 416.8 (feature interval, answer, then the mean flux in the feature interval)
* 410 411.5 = 0.24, 1.03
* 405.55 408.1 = 0.13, 1.17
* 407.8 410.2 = 0.17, 1.14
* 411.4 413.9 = 0.00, 1.21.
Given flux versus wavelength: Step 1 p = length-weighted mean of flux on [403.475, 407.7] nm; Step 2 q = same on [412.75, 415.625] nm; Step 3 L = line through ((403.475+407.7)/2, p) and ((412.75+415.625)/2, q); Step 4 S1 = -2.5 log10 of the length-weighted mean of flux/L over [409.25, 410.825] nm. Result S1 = 0.14 mag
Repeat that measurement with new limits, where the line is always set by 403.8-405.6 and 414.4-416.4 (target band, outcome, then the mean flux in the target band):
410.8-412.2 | 0.08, 1.12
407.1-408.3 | 0.06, 1.14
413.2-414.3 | 0.01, 1.2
